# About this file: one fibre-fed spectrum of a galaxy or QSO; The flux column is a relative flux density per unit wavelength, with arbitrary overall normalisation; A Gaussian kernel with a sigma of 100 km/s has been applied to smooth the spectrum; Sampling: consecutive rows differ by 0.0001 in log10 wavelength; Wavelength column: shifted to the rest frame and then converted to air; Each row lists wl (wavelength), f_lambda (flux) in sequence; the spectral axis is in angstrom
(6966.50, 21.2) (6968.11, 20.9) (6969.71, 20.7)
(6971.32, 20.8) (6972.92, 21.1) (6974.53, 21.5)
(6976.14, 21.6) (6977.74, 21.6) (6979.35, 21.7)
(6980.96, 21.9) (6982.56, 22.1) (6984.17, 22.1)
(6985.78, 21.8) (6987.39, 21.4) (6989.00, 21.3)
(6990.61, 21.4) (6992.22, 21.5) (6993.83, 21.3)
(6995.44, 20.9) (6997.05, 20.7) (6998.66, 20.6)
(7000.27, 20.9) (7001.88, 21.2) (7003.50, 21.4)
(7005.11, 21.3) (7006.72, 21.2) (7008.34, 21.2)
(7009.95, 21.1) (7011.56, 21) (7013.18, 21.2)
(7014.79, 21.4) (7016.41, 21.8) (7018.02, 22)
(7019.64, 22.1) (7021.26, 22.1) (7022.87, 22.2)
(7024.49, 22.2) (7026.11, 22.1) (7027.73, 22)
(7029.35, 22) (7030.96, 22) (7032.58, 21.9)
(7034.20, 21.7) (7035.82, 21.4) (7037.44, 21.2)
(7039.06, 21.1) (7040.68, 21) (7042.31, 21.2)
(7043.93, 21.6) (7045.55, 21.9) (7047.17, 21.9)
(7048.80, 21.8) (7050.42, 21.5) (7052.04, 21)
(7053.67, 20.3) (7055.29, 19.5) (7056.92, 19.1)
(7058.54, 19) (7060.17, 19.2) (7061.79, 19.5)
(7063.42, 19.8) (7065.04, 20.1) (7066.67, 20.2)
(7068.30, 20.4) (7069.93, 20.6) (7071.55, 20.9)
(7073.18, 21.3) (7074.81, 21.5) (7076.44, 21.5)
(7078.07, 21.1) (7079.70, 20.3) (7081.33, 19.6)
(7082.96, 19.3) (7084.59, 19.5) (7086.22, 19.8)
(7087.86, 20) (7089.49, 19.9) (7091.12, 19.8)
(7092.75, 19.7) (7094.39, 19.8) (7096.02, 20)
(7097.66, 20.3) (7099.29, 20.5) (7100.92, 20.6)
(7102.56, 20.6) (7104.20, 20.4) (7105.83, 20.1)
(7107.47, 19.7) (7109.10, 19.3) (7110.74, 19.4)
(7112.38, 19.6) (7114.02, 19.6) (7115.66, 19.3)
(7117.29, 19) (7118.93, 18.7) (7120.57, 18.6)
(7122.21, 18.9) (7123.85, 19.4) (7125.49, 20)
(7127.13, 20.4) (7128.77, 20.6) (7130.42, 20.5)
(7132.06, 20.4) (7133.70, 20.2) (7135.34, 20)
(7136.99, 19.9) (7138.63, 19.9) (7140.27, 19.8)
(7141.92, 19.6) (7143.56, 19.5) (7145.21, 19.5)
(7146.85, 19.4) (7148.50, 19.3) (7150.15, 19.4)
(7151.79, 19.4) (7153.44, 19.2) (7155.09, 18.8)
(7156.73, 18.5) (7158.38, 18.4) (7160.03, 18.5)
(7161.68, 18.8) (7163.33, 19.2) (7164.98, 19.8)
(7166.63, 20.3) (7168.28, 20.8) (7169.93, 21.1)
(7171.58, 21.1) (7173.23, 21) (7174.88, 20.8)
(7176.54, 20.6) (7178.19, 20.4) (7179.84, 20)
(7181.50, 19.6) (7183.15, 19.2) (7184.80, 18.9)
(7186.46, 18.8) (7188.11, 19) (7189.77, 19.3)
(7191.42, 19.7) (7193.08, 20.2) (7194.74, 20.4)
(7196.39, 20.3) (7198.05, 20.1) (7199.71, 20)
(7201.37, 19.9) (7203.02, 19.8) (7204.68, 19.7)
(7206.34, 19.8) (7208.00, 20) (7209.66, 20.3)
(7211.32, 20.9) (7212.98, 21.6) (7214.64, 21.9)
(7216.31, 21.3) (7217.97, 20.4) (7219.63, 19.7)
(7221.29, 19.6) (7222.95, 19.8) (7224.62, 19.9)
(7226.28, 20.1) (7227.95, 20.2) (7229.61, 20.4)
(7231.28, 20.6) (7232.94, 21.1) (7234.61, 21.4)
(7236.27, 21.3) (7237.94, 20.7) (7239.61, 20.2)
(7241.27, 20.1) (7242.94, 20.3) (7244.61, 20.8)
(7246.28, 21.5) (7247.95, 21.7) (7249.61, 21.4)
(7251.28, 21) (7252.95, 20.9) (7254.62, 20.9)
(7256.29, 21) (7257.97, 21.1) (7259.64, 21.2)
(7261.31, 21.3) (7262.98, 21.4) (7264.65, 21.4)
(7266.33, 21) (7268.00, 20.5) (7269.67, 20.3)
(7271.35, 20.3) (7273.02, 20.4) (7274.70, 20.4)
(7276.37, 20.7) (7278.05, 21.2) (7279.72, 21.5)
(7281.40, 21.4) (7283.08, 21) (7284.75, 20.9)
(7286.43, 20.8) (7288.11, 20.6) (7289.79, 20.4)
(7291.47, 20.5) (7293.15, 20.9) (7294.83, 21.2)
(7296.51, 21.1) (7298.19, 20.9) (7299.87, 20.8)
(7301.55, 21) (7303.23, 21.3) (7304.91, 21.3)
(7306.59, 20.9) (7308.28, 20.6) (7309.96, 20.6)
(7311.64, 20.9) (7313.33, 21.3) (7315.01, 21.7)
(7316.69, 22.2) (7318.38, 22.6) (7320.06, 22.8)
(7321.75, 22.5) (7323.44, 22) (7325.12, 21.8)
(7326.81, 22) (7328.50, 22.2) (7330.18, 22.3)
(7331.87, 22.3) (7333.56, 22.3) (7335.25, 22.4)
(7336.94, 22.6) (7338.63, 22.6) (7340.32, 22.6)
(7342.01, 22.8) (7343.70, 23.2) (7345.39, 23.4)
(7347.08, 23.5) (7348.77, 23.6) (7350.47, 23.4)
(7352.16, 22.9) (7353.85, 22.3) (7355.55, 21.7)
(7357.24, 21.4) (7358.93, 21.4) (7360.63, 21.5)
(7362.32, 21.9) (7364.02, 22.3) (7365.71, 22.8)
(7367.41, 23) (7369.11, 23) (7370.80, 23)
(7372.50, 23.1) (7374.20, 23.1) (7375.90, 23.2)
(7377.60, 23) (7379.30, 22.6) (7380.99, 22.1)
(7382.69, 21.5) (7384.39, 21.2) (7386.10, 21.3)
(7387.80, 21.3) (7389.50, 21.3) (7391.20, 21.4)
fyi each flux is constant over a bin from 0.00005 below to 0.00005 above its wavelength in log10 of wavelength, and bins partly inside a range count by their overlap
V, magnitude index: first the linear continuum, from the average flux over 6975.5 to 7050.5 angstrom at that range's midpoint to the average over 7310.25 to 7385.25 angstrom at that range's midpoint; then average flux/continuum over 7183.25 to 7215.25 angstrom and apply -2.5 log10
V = 0.10 mag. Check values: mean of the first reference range 21.5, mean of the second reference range 22.4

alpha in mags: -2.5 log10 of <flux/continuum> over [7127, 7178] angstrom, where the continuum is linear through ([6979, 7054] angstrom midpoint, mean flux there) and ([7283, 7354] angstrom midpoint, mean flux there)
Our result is 0.10 mag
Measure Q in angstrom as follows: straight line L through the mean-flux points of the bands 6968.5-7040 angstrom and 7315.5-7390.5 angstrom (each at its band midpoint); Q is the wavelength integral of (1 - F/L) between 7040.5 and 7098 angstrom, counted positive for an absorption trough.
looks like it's 3.4 angstrom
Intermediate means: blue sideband 21.5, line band 20.4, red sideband 22.4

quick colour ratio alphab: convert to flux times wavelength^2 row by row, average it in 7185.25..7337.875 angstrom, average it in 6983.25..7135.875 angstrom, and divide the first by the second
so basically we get 1.07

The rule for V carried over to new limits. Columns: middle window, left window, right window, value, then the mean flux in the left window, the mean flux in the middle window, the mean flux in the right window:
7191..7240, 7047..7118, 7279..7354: 0.04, 20.1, 20.4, 21.8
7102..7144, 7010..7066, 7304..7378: 0.09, 21.2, 19.7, 22.3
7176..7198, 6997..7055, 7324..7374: 0.12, 21.5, 19.7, 22.5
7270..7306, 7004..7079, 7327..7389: 0.06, 21.1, 20.9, 22.5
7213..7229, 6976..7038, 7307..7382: 0.09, 21.6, 20.4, 22.4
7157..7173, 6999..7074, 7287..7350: 0.09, 21.1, 19.8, 21.8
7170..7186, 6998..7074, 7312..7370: 0.08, 21.1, 20.2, 22.4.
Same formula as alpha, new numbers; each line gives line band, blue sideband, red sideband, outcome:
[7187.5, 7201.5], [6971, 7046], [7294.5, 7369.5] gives 0.10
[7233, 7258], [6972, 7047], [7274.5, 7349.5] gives 0.04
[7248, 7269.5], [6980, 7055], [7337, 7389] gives 0.05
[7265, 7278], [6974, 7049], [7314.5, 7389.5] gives 0.08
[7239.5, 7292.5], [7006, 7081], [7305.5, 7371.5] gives 0.06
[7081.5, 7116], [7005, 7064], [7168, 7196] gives 0.04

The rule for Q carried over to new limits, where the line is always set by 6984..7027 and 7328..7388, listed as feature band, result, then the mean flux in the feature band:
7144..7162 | 2.34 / 19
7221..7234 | 1.08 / 20.2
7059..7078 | 1.04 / 20.5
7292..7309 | 1.00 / 21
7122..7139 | 1.37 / 20.1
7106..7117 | 1.14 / 19.5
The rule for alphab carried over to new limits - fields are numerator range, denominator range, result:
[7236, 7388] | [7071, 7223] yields 1.14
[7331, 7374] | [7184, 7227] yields 1.17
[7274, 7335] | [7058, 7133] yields 1.13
